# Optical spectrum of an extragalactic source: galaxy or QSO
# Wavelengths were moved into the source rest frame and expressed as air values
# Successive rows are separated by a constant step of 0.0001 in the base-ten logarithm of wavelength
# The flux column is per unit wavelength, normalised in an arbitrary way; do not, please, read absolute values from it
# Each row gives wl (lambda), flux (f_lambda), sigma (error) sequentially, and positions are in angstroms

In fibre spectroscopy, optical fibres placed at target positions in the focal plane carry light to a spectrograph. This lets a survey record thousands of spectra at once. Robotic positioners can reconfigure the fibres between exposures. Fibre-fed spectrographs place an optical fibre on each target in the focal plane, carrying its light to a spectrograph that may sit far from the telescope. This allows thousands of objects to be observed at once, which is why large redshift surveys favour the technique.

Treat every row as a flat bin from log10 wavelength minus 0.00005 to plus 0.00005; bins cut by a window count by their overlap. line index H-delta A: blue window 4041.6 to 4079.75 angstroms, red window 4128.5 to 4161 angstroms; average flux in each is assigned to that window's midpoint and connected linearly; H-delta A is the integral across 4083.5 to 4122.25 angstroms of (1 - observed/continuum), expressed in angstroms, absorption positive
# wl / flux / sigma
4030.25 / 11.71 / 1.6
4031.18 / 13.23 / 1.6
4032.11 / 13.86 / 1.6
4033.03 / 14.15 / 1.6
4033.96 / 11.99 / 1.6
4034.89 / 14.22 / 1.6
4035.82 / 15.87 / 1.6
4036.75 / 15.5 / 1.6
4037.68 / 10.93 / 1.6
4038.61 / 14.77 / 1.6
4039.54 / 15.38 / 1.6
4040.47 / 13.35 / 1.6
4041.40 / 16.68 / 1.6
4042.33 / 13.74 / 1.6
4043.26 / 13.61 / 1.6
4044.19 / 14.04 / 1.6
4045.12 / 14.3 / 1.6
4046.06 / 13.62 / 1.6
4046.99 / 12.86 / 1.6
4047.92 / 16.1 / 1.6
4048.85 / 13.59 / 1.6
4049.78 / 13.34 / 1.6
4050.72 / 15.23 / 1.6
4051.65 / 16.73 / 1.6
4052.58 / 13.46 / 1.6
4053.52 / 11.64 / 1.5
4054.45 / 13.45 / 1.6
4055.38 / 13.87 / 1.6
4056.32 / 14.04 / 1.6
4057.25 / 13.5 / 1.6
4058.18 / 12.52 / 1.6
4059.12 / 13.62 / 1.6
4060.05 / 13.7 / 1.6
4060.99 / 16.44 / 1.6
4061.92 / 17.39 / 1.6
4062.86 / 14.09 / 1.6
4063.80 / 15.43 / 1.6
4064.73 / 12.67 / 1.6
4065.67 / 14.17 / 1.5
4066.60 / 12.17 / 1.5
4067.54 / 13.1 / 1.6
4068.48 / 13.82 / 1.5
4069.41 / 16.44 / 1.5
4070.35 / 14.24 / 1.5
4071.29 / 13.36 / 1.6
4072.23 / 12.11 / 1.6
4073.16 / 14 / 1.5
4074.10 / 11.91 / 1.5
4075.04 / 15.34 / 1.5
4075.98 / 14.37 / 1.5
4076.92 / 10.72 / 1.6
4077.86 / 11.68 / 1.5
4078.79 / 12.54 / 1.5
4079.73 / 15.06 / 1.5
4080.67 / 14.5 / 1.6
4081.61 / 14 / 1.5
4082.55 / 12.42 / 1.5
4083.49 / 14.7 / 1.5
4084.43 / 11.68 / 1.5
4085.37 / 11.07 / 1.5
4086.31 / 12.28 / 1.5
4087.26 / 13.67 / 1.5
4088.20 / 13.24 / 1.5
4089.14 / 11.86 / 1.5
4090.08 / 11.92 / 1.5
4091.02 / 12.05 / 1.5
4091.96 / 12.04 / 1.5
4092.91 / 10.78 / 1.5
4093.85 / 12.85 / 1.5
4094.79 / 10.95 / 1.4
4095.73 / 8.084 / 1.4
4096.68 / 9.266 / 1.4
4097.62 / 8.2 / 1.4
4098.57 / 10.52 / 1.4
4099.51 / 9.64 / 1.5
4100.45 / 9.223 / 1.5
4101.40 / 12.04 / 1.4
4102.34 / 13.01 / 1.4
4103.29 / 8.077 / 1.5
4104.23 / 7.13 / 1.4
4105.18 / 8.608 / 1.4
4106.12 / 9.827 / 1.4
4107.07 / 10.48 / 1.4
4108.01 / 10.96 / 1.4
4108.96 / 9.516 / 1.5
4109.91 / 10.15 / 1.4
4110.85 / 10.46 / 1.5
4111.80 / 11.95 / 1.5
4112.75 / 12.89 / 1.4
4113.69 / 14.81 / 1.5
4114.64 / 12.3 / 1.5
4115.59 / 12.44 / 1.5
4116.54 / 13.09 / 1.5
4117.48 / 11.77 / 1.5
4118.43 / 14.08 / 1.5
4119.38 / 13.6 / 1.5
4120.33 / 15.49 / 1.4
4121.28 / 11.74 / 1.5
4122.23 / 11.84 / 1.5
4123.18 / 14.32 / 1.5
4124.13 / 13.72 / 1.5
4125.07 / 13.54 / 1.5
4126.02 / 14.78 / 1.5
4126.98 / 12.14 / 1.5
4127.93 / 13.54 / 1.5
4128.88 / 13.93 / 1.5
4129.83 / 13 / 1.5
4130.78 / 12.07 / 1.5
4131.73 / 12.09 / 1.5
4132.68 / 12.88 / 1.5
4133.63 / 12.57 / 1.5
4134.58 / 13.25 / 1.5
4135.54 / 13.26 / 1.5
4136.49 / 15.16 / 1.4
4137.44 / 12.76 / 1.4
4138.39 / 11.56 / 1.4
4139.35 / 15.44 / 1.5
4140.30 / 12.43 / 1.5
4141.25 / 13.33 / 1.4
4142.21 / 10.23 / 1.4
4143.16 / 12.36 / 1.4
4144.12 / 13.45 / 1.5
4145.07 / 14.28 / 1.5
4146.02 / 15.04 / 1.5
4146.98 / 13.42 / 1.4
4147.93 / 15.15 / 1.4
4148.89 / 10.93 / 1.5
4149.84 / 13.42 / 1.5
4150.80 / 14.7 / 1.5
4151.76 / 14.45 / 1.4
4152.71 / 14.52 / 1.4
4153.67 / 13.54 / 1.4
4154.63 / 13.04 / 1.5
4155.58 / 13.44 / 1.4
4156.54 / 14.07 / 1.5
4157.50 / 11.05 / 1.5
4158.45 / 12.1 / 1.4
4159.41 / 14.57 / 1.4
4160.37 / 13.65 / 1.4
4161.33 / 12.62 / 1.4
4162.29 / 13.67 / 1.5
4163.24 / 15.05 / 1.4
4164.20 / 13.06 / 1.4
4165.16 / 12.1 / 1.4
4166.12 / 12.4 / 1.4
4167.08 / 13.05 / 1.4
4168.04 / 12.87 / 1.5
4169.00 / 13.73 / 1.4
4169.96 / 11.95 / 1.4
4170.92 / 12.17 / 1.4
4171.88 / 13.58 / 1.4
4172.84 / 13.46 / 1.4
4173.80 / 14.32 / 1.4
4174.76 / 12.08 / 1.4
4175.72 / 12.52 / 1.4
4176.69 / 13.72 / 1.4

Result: 6.19 angstroms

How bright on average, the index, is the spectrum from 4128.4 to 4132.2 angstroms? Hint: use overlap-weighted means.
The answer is 12.8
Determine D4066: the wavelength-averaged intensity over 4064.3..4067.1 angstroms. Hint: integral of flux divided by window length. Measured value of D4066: 13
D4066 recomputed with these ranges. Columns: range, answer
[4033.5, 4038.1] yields 13.7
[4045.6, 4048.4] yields 14.2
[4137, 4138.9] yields 12.2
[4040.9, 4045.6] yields 14.5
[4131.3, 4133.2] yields 12.5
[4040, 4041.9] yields 15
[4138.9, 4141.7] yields 13.8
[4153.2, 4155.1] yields 13.3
